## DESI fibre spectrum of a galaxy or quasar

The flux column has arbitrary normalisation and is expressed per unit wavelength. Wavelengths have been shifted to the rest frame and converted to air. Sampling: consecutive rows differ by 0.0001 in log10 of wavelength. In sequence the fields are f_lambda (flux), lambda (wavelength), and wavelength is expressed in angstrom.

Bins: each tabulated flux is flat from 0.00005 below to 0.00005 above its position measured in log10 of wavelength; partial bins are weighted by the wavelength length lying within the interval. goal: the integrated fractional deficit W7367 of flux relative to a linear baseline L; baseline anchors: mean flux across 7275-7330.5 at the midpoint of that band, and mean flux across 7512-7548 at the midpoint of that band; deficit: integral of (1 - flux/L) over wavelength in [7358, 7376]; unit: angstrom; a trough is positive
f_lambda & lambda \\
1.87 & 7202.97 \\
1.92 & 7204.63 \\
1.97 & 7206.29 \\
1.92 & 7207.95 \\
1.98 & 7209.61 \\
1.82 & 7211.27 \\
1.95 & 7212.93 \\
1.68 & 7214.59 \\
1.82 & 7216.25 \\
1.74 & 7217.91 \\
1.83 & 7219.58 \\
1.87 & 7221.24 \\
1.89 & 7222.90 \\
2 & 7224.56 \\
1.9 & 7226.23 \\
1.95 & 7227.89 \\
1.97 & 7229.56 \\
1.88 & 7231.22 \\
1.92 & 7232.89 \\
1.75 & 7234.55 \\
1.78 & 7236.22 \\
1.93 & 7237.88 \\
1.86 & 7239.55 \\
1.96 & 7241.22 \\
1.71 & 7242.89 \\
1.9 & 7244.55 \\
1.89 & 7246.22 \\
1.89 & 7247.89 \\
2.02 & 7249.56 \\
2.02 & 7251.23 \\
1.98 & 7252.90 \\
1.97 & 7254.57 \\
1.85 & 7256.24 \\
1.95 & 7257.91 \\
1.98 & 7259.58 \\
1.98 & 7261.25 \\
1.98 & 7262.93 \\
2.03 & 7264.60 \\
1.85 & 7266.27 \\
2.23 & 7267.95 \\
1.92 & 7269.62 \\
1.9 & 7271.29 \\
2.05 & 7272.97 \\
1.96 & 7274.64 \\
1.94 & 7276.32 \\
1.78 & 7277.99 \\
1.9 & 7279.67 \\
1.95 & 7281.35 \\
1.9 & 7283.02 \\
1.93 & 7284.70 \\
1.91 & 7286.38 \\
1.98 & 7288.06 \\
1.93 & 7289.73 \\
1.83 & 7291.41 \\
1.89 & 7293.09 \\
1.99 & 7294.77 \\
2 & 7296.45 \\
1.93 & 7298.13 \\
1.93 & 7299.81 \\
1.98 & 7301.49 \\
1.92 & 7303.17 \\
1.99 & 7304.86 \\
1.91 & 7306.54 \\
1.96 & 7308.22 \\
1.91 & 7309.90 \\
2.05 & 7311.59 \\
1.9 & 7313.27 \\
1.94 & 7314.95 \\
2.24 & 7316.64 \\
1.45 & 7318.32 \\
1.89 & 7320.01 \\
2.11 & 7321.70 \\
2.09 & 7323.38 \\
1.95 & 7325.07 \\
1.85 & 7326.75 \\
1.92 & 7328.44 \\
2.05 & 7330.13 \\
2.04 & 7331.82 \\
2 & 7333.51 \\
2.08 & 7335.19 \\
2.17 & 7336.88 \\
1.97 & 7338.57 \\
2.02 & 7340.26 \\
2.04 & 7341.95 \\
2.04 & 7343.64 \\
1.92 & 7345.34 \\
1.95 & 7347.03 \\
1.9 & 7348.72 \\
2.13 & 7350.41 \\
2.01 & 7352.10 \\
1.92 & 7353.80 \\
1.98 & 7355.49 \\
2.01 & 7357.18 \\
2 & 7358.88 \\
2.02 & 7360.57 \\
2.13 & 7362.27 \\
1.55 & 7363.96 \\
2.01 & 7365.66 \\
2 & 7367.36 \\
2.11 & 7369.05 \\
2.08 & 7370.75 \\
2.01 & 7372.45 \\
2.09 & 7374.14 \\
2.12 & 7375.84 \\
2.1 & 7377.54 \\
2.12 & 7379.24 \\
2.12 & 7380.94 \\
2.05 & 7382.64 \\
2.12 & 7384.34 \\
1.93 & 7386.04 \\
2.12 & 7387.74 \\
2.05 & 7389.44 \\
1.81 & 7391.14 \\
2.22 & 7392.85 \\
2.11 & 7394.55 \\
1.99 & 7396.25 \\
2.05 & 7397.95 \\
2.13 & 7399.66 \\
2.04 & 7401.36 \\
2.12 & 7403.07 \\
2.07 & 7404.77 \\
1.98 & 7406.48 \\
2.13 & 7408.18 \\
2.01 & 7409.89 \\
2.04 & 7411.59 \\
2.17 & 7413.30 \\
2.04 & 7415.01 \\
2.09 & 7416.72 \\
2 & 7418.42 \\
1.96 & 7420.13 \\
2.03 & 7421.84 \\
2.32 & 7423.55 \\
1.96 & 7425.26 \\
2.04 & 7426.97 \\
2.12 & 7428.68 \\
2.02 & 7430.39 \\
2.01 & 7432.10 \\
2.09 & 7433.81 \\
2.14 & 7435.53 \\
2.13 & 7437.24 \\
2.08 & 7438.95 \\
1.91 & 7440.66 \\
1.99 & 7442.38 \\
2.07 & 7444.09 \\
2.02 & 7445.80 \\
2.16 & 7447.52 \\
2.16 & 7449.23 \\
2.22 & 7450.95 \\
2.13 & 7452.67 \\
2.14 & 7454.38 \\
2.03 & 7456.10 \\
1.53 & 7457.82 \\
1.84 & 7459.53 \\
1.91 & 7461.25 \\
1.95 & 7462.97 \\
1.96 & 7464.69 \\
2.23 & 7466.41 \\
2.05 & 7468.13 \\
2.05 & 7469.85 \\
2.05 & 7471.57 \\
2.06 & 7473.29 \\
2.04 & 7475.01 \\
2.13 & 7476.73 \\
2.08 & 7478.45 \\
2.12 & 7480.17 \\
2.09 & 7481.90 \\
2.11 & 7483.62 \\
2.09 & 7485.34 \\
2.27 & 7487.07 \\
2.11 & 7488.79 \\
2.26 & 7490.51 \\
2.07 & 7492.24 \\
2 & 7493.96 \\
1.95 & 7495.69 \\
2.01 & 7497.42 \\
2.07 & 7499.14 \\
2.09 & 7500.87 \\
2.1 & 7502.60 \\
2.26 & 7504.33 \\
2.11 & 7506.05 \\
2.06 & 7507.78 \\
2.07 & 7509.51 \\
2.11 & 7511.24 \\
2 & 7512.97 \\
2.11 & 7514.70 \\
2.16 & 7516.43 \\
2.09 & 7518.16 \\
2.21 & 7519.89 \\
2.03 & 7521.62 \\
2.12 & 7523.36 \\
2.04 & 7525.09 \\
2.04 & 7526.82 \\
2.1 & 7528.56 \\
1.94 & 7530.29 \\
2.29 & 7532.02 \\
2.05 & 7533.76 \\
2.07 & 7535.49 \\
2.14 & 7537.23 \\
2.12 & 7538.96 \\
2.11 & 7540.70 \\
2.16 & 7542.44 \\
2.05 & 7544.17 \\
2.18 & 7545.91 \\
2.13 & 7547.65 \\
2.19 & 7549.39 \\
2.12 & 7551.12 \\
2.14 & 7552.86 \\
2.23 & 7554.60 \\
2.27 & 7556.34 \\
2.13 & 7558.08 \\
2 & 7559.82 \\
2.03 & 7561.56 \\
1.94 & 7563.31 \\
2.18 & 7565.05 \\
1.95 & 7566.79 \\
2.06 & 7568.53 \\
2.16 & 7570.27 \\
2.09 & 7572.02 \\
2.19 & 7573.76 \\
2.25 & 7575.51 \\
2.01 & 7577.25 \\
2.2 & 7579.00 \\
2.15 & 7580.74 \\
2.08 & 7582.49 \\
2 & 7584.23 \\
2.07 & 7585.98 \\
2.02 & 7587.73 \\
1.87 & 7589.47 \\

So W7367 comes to -0.22 angstrom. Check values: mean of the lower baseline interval 1.94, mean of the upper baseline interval 2.1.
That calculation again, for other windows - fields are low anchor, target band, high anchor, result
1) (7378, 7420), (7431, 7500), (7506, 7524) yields 0.8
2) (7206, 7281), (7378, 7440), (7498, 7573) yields -1.4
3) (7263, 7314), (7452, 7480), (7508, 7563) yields 0.7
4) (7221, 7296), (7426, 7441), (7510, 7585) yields -0.2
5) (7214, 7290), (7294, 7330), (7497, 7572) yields 0.1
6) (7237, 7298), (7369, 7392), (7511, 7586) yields -0.6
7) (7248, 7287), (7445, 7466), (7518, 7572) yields 0.5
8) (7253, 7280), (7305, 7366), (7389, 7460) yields 0.7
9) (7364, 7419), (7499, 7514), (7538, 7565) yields 0.0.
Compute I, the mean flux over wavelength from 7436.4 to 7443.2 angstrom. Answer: 2.03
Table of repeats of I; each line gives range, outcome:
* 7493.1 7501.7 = 2.02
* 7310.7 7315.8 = 1.96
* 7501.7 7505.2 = 2.18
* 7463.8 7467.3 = 2.09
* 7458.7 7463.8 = 1.9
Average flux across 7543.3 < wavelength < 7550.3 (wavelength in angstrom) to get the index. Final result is 2.14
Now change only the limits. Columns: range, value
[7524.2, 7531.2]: 2.03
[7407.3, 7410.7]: 2.07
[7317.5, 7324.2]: 1.88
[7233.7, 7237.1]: 1.77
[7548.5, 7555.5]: 2.17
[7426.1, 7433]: 2.05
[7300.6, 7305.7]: 1.96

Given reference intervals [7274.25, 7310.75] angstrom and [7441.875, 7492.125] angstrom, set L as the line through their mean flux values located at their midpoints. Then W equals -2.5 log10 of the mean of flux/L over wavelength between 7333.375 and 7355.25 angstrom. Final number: -0.02 mag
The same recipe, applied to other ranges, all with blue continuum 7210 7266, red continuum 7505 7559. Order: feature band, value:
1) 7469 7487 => -0.01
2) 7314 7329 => 0.01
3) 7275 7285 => 0.02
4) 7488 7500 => 0.01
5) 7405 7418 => -0.02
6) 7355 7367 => 0.02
